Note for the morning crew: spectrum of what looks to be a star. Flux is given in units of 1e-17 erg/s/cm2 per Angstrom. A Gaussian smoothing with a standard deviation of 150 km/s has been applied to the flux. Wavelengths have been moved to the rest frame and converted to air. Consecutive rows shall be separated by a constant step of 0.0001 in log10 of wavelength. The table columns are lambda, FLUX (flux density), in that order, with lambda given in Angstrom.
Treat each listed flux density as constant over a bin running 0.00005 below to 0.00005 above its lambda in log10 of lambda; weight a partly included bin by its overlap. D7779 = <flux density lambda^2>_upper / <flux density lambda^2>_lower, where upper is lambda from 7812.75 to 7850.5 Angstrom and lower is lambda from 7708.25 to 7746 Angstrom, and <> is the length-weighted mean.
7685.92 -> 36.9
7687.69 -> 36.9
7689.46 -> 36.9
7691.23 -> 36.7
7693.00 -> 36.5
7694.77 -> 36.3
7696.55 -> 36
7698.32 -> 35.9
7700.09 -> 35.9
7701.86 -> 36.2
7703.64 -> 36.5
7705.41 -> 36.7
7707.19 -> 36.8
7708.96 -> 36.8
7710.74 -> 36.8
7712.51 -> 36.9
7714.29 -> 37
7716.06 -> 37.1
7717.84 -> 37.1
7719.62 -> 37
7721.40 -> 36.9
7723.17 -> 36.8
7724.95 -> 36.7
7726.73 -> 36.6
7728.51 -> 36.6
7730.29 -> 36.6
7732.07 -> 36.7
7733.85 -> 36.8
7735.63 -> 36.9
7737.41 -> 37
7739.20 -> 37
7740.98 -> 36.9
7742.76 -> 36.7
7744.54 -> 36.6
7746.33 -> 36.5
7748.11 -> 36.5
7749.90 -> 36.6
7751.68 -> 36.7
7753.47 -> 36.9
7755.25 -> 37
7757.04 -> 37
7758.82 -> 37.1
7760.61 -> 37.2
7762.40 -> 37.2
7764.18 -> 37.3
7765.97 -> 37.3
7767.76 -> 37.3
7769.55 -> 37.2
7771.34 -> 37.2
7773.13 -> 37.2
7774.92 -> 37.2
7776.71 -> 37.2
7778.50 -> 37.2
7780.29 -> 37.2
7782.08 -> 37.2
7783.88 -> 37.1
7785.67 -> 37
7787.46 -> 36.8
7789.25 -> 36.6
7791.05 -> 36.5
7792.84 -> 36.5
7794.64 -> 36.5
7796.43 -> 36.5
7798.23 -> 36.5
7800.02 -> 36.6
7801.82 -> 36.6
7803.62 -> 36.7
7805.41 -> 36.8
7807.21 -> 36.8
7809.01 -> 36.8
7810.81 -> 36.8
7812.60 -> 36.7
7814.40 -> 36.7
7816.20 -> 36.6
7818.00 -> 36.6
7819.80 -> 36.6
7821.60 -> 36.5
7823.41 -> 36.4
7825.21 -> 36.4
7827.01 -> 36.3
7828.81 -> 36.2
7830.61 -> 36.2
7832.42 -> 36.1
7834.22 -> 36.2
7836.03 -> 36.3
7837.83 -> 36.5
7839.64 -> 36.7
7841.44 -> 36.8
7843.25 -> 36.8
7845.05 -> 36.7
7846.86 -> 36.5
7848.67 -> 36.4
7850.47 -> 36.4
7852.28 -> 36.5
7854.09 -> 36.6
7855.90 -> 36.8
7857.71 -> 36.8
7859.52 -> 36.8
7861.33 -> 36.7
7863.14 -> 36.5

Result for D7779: 1.02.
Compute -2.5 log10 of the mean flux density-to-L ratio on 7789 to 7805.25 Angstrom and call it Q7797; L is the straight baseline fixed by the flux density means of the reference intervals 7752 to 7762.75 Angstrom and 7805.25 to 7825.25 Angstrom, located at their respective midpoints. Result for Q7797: 0.01 mag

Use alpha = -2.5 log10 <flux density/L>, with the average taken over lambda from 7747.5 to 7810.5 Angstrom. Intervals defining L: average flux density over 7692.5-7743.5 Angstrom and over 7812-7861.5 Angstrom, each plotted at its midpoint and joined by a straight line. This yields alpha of -0.009 mag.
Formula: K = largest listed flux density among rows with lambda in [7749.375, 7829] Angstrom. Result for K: 37.3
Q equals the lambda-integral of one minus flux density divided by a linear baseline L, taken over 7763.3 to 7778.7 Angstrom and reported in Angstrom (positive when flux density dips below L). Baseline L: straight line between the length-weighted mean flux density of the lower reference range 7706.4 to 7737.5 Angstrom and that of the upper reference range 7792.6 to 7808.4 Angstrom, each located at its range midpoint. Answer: -0.2 Angstrom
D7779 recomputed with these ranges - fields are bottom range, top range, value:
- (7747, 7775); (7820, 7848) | 1.00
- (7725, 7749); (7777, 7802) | 1.02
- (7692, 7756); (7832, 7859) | 1.03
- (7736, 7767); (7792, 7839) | 1.01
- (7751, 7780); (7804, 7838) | 1.00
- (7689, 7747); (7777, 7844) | 1.02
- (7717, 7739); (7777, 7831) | 1.02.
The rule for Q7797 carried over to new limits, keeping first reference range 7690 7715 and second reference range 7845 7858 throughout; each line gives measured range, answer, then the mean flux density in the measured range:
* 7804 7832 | 0.00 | 36.6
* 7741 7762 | -0.01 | 36.8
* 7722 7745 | -0.01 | 36.8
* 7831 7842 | 0.00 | 36.4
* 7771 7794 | -0.01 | 37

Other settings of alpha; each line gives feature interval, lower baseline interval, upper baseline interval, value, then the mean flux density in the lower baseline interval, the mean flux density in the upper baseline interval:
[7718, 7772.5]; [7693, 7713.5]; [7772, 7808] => -0.008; 36.4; 36.8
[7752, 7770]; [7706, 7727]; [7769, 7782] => 0.000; 36.9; 37.2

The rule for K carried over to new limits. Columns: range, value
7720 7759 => 37.1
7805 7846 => 36.8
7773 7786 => 37.2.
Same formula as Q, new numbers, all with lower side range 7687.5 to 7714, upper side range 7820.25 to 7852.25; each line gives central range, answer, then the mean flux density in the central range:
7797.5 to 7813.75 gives -0.11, 36.7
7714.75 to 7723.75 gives -0.12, 37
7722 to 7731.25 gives -0.04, 36.7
